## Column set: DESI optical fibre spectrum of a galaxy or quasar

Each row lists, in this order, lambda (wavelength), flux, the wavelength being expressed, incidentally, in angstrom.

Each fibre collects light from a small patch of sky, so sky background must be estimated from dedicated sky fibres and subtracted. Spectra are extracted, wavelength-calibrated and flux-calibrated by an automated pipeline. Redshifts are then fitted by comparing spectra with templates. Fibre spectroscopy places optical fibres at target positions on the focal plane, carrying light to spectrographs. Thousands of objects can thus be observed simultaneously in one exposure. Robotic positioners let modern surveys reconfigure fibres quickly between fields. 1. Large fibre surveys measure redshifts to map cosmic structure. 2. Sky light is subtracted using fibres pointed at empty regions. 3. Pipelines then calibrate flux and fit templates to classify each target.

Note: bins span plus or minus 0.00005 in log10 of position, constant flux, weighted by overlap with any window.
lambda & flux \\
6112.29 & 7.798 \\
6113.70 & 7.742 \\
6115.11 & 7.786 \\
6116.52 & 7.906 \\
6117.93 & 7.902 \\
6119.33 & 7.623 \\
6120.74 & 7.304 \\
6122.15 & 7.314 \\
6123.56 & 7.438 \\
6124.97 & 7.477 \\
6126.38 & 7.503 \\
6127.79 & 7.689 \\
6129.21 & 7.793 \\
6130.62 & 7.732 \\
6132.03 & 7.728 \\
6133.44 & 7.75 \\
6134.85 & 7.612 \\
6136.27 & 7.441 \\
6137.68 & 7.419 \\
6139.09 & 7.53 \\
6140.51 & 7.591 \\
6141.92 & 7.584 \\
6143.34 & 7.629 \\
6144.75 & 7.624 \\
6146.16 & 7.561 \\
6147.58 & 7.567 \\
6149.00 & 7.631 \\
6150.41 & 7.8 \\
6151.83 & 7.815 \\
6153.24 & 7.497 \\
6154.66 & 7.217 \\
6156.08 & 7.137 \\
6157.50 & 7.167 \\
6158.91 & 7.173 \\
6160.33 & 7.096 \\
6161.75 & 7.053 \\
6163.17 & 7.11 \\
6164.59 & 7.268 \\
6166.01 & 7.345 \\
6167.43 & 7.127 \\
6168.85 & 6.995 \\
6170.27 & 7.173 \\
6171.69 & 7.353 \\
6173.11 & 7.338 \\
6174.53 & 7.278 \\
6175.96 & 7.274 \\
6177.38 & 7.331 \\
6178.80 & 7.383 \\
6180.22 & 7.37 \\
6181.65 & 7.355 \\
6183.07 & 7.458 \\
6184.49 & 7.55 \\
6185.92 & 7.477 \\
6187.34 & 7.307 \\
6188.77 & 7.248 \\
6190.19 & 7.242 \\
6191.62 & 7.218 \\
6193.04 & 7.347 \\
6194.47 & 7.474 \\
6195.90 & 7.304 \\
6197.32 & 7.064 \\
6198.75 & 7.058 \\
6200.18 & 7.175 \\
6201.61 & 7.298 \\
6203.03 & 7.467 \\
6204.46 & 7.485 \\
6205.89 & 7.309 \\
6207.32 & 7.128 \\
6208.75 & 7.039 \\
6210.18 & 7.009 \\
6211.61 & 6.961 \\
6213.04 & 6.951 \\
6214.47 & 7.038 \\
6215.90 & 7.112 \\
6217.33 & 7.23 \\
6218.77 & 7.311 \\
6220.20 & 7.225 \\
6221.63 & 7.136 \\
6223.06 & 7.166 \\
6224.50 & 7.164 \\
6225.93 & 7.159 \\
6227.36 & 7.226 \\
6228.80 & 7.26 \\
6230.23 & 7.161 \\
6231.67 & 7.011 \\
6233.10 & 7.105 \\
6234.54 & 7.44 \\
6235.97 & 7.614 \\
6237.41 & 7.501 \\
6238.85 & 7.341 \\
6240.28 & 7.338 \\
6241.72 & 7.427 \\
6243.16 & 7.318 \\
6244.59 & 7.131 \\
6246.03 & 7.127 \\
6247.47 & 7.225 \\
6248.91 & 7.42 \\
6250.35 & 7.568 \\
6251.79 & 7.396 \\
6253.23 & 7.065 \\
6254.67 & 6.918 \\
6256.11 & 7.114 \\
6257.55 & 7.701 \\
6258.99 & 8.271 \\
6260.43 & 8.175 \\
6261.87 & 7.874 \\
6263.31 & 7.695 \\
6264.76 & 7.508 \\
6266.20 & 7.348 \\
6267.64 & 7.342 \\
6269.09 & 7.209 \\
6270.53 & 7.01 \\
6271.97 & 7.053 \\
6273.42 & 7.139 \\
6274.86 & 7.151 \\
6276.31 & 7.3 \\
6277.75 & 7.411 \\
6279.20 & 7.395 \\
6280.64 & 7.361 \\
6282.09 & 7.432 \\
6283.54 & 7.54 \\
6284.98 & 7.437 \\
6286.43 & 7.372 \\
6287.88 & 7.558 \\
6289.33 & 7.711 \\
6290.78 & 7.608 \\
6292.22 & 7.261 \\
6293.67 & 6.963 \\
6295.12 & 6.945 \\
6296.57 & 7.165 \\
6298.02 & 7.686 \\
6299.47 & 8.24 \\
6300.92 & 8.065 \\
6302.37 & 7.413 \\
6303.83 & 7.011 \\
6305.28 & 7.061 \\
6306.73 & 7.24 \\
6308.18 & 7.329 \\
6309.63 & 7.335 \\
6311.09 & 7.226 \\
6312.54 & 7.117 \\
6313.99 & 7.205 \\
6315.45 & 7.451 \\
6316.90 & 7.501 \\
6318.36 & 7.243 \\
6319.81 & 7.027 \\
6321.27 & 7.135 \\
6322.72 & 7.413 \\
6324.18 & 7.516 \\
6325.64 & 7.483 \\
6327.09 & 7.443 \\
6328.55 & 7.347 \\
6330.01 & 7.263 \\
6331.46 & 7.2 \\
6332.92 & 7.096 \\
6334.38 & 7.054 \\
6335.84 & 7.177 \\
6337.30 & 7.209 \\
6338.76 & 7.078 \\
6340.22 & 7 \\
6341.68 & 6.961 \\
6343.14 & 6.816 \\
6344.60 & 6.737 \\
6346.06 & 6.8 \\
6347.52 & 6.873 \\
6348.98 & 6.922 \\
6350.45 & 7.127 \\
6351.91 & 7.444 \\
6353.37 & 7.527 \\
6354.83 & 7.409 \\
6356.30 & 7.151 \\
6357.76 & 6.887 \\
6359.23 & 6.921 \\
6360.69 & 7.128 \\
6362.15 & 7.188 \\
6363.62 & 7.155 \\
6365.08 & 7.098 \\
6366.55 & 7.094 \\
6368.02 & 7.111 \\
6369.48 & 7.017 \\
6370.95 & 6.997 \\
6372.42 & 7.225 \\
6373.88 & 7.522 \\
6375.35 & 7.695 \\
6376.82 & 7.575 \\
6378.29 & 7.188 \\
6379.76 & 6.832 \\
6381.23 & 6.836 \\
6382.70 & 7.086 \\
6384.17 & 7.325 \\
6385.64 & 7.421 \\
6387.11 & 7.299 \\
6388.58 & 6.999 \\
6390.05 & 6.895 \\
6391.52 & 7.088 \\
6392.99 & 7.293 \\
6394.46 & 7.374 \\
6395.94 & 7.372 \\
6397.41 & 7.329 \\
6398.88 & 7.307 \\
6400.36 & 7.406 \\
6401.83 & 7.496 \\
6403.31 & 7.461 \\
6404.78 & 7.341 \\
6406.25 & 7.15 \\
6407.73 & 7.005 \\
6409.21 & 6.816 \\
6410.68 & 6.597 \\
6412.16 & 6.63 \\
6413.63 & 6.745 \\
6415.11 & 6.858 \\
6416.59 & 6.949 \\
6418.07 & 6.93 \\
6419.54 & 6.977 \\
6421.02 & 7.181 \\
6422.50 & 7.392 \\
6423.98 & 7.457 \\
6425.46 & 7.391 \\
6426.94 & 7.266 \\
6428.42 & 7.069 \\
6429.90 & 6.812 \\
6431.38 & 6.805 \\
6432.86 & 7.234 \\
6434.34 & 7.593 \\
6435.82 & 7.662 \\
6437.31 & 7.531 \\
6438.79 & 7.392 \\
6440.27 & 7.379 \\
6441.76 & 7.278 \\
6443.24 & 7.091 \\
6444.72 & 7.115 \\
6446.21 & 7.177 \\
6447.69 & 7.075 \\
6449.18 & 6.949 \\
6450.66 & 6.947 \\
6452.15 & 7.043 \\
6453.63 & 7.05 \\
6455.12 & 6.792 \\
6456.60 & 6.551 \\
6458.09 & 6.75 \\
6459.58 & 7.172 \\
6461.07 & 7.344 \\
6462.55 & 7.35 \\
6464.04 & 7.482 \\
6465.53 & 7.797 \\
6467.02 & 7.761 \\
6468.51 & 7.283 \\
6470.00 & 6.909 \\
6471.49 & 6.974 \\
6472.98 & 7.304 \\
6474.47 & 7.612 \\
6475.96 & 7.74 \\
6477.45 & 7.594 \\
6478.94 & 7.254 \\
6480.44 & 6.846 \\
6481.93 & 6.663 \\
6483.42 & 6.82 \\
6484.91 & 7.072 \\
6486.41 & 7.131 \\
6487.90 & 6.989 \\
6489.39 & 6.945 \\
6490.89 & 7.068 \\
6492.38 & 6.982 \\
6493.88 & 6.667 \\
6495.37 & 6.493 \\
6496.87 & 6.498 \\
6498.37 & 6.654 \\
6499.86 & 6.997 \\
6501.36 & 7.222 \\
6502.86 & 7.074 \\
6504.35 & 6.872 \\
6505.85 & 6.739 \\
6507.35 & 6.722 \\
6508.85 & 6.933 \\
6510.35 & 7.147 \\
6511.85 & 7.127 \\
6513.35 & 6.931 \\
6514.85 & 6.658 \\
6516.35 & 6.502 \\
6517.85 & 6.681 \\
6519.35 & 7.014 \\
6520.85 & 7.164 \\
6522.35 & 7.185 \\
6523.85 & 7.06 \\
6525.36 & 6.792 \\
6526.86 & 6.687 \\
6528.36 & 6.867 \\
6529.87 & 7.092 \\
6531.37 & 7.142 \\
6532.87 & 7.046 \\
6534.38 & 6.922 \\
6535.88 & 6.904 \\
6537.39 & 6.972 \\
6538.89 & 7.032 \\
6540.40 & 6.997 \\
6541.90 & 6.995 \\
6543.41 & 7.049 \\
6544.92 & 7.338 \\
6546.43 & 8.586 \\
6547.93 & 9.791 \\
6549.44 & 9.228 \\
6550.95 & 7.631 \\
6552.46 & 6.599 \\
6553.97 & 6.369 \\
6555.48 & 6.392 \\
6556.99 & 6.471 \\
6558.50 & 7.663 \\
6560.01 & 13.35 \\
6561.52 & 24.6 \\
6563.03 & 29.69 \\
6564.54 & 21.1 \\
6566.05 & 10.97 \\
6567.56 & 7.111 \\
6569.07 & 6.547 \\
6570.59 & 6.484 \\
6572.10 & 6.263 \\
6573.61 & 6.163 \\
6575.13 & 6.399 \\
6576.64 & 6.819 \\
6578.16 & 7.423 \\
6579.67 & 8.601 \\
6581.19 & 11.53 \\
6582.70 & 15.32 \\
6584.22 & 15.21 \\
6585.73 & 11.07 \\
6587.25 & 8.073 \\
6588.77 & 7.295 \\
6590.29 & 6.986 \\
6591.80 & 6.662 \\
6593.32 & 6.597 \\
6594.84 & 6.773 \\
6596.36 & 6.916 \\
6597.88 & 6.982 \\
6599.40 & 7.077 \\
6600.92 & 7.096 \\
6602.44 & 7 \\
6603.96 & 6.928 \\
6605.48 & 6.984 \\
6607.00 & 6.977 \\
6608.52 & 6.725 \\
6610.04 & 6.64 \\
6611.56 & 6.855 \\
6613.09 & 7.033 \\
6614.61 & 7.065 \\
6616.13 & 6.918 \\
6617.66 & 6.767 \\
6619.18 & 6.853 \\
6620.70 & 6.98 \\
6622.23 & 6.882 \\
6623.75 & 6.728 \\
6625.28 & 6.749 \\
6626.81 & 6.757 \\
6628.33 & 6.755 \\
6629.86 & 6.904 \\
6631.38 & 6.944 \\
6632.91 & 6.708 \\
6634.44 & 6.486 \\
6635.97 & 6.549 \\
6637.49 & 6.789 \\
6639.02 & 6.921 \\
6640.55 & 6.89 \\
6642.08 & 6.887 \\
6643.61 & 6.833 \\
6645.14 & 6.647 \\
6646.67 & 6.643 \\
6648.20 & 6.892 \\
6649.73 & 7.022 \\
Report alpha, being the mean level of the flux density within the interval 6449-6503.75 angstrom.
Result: 7.08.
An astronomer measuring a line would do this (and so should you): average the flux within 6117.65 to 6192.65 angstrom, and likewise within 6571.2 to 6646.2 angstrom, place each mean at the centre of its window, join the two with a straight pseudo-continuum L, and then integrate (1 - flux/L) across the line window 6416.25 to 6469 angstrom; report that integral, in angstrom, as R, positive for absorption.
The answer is 1.6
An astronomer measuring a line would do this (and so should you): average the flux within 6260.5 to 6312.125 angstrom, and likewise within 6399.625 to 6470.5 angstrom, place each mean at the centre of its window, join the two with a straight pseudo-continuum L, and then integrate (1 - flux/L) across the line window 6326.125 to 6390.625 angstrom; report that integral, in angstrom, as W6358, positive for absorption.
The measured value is 1.2 angstrom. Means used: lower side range 7.39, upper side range 7.16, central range 7.14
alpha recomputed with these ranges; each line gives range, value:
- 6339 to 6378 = 7.13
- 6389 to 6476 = 7.18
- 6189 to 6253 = 7.24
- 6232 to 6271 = 7.41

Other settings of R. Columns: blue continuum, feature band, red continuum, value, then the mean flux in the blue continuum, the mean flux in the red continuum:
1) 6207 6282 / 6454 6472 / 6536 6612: 2.5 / 7.3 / 8.88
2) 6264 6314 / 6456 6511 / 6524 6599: 9.0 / 7.35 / 8.91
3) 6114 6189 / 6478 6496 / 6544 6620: 3.4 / 7.45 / 8.87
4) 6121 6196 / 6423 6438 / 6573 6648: 0.3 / 7.41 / 7.42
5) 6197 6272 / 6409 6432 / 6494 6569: 2.8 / 7.29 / 8.37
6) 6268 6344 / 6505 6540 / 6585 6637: 0.8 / 7.29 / 7.02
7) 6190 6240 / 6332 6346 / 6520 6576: 1.5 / 7.22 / 8.83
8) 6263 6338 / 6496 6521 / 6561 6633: 4.2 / 7.33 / 8.62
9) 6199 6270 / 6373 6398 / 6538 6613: 2.4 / 7.31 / 8.9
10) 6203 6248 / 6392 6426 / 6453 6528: -0.3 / 7.22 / 7.02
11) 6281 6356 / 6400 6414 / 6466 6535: 0.2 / 7.28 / 7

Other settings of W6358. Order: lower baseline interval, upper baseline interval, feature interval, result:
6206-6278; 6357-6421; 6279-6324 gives -0.90 angstrom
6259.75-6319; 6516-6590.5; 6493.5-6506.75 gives 2.80 angstrom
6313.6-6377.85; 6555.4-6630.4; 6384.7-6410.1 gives 0.93 angstrom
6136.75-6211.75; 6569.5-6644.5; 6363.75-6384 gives 0.51 angstrom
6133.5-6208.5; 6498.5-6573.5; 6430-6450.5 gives 2.19 angstrom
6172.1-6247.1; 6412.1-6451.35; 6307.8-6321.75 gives -0.09 angstrom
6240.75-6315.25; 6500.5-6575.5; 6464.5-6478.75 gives 1.16 angstrom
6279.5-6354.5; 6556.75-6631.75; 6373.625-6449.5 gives 5.80 angstrom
